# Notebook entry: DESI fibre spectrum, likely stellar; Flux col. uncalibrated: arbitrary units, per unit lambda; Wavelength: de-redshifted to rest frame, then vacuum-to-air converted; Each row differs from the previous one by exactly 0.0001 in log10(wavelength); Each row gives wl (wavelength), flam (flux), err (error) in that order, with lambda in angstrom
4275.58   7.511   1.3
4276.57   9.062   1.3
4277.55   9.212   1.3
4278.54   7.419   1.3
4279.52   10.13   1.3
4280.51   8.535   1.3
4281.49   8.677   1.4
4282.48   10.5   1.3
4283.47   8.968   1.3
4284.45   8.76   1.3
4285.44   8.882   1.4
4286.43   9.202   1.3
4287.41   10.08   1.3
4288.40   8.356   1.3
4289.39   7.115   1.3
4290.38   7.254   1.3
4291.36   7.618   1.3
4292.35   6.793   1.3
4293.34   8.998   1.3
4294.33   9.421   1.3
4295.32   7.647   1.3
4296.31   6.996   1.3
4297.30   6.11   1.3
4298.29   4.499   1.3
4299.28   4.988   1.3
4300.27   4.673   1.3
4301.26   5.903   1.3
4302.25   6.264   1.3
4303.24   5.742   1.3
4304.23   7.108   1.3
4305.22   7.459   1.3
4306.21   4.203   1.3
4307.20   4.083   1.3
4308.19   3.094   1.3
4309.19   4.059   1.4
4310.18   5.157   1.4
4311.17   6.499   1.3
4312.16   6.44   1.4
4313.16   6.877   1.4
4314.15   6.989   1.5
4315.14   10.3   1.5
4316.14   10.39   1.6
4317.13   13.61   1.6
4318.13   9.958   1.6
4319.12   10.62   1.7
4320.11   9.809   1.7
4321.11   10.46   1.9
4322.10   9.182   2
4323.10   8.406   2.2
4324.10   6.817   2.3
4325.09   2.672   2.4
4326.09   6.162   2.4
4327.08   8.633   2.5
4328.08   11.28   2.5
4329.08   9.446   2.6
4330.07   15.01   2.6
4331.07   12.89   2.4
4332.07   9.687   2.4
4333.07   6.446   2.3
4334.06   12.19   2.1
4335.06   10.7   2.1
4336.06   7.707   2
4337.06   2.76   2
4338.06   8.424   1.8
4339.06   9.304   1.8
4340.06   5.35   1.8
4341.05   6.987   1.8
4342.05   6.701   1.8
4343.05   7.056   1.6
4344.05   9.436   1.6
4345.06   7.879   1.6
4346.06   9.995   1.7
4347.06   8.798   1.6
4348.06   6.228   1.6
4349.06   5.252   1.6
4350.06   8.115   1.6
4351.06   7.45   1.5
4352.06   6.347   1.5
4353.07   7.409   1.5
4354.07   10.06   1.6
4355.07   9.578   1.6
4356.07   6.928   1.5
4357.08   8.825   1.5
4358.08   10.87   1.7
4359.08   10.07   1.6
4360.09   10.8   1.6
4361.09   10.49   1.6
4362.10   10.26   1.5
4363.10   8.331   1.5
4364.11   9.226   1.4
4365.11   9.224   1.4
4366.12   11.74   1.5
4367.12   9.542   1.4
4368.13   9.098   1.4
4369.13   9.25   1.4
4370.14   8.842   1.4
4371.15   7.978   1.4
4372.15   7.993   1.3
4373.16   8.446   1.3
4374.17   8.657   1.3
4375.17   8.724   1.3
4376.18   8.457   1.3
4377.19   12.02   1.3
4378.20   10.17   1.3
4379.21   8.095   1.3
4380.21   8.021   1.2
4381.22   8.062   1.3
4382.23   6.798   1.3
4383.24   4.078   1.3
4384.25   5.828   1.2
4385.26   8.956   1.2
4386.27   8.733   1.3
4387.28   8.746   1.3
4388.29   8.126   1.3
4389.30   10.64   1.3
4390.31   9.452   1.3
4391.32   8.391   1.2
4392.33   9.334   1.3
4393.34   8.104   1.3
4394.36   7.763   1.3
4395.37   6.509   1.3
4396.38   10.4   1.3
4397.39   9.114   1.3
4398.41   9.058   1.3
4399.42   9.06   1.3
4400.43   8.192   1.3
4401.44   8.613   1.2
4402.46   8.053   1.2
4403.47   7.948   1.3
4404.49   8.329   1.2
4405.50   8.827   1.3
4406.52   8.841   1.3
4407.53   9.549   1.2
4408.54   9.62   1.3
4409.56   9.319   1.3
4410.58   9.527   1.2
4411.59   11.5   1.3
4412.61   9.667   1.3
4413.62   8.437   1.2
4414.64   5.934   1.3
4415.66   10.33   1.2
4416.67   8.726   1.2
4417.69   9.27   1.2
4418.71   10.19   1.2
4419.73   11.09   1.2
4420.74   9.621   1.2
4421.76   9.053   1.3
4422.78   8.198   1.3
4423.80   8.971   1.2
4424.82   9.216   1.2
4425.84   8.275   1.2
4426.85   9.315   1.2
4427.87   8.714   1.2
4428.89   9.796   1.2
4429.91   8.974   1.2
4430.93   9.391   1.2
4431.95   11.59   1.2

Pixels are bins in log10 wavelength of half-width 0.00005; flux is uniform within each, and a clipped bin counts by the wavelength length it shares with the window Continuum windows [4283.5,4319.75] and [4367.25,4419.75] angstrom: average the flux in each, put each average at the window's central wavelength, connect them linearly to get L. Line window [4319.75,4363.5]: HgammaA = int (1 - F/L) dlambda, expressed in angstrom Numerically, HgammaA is -3.5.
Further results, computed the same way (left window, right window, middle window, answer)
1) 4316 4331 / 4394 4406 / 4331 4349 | 2.5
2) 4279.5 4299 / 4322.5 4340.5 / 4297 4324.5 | 4.0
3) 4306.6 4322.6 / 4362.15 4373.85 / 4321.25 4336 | -1.7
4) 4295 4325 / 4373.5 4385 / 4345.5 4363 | -2.1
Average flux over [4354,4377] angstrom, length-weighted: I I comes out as 9.3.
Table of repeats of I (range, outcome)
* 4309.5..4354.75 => 8.38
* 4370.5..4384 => 8.23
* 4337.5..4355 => 7.72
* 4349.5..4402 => 8.74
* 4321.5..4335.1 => 9.21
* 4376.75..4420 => 8.76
